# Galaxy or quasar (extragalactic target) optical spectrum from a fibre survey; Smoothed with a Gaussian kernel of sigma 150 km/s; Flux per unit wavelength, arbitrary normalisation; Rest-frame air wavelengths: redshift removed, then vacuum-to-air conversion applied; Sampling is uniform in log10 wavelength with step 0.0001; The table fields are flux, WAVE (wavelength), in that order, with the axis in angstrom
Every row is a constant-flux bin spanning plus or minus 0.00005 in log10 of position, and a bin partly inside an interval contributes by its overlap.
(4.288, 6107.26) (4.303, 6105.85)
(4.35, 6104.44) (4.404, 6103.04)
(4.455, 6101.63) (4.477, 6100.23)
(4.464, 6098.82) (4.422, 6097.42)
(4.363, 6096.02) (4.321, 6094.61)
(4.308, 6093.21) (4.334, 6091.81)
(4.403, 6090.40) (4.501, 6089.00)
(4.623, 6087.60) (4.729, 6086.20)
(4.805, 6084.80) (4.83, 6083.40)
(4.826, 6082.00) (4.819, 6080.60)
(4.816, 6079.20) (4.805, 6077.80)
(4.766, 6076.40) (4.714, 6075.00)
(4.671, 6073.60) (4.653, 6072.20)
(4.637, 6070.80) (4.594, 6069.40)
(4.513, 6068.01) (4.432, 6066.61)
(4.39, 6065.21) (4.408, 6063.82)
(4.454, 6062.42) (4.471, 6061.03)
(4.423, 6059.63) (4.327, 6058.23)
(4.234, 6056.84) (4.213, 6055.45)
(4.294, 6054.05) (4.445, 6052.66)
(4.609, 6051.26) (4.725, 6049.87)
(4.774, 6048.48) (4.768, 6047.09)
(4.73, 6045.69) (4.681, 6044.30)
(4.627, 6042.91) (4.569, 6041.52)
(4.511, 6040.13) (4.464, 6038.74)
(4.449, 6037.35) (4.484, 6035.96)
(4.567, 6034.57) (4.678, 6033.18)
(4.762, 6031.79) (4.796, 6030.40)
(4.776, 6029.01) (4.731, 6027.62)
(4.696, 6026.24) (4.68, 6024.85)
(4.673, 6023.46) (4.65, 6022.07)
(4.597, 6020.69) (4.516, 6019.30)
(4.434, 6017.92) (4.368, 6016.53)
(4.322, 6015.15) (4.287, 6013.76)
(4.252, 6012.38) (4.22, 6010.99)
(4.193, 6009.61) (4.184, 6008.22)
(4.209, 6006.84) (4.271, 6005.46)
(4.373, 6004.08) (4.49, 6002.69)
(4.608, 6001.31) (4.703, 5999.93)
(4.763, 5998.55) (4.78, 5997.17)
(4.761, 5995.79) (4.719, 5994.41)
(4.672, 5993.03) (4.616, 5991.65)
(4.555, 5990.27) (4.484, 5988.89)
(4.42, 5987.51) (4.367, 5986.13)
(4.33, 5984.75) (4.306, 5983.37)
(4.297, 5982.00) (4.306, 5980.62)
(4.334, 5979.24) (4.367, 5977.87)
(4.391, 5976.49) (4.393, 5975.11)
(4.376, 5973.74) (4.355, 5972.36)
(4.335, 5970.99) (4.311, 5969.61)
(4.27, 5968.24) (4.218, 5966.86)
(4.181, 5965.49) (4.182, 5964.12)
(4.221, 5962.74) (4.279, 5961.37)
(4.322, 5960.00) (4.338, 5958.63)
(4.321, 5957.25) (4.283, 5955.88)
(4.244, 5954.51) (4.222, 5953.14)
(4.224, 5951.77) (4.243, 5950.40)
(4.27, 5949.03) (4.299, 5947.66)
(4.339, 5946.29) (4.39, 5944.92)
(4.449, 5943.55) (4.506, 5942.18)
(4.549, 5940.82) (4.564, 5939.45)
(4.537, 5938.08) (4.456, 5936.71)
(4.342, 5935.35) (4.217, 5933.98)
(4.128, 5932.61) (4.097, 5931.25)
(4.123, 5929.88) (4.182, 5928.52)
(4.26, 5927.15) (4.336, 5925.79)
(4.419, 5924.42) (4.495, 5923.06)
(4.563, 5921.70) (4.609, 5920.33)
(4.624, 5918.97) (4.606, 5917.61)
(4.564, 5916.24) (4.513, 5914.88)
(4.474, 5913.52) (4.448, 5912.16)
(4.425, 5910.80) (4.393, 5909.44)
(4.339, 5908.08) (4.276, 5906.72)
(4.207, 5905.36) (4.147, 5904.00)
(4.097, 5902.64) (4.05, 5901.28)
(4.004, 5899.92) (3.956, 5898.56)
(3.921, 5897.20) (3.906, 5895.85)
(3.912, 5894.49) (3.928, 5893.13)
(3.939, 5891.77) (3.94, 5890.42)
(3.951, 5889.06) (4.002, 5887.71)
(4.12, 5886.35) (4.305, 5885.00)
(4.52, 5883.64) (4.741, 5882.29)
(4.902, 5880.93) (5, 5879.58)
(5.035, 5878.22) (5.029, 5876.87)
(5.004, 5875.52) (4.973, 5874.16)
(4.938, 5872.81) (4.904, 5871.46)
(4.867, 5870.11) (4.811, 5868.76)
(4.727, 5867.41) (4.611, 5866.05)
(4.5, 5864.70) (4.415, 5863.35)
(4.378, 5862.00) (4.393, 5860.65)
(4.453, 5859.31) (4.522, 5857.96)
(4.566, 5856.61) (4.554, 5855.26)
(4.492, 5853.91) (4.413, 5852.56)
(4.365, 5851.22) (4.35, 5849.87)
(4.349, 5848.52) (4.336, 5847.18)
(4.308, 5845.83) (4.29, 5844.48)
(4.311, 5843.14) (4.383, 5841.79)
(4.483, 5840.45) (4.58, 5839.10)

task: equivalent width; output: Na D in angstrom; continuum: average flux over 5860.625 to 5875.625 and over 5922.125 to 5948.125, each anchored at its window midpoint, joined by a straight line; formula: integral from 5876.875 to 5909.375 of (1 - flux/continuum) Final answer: 2.37 angstrom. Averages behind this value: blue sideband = 4.71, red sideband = 4.36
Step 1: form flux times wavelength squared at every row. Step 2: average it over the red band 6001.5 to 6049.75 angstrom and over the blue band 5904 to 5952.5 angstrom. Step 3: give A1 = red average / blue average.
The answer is 1.07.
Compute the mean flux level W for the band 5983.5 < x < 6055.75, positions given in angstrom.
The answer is 4.54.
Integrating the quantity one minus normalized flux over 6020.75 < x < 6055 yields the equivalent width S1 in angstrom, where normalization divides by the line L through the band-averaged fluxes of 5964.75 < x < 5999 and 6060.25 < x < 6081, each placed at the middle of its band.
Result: -0.6 angstrom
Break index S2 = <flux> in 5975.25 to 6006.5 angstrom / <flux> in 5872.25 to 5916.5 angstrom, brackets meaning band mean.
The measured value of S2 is 1.0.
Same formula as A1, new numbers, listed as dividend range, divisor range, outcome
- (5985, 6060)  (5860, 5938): 1.07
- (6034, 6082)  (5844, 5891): 1.07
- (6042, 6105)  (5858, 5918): 1.09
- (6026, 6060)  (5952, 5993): 1.08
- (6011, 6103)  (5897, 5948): 1.10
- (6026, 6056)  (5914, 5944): 1.08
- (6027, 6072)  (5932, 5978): 1.08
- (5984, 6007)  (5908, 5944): 1.05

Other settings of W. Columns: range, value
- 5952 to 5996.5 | 4.37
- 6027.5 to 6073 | 4.55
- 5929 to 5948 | 4.36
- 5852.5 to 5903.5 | 4.44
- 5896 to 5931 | 4.31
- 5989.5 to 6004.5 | 4.64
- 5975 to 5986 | 4.34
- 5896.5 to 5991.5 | 4.33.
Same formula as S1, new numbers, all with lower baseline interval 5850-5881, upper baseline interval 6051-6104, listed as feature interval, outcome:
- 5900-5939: 2.4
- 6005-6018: 0.9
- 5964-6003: 1.2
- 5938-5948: 0.4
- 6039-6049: -0.2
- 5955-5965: 0.7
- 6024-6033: -0.3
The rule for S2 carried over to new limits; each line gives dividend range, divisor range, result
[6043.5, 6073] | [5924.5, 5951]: 1.04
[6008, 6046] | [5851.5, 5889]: 0.98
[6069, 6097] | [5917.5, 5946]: 1.05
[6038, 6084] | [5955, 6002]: 1.04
